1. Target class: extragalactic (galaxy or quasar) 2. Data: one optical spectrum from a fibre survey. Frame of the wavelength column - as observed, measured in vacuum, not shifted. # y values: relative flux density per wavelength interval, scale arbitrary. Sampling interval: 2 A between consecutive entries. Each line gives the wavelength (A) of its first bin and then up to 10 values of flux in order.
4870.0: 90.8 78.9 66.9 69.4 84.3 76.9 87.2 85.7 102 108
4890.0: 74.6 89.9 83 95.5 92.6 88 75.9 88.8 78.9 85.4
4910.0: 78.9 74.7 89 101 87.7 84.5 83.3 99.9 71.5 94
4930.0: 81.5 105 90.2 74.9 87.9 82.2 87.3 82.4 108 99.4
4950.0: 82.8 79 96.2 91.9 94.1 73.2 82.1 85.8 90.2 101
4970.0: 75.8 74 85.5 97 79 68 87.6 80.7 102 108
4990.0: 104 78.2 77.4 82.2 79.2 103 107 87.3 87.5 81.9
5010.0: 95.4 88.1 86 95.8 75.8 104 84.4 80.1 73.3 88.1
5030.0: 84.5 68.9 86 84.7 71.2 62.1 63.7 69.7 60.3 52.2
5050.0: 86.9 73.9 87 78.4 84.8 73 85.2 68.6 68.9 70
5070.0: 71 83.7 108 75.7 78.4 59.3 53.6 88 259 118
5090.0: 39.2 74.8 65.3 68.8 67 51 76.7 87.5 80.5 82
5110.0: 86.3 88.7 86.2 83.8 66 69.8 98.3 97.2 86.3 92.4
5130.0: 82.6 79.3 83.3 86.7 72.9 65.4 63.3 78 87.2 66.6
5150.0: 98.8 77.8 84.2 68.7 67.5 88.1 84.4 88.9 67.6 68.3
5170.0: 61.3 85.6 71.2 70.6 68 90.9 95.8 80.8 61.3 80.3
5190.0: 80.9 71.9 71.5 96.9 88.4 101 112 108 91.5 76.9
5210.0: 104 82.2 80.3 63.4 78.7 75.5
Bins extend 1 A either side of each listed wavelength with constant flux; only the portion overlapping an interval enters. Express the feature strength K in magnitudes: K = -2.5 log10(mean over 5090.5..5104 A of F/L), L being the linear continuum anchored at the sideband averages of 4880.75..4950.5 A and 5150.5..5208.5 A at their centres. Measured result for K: 0.23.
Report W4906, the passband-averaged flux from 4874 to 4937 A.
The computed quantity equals 86.2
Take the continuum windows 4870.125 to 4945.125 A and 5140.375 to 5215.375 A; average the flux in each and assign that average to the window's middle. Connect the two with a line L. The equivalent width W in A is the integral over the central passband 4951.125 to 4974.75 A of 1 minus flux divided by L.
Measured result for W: -0.3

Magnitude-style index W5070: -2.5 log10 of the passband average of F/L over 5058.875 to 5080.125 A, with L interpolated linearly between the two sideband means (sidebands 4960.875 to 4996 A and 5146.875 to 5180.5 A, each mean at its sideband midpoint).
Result 0.06 mag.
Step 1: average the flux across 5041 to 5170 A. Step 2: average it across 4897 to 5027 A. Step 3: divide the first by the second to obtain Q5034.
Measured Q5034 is 0.9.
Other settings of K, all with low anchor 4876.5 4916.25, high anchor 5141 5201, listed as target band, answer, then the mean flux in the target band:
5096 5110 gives 0.09 mag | 74.6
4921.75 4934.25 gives -0.05 mag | 89.7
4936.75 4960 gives -0.05 mag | 89.2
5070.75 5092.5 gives -0.16 mag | 94.5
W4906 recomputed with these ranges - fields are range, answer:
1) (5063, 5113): 82.8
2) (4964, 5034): 87.1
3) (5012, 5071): 77.4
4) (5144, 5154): 82.3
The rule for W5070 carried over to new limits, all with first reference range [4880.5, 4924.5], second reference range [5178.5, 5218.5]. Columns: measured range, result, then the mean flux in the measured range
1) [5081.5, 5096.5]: -0.14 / 98.1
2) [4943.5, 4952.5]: -0.05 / 91.4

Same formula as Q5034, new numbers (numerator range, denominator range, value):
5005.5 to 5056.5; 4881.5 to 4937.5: 0.91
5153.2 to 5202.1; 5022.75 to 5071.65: 1.06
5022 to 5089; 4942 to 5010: 0.93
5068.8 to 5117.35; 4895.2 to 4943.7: 0.98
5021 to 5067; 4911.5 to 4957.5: 0.85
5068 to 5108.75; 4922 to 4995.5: 0.96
